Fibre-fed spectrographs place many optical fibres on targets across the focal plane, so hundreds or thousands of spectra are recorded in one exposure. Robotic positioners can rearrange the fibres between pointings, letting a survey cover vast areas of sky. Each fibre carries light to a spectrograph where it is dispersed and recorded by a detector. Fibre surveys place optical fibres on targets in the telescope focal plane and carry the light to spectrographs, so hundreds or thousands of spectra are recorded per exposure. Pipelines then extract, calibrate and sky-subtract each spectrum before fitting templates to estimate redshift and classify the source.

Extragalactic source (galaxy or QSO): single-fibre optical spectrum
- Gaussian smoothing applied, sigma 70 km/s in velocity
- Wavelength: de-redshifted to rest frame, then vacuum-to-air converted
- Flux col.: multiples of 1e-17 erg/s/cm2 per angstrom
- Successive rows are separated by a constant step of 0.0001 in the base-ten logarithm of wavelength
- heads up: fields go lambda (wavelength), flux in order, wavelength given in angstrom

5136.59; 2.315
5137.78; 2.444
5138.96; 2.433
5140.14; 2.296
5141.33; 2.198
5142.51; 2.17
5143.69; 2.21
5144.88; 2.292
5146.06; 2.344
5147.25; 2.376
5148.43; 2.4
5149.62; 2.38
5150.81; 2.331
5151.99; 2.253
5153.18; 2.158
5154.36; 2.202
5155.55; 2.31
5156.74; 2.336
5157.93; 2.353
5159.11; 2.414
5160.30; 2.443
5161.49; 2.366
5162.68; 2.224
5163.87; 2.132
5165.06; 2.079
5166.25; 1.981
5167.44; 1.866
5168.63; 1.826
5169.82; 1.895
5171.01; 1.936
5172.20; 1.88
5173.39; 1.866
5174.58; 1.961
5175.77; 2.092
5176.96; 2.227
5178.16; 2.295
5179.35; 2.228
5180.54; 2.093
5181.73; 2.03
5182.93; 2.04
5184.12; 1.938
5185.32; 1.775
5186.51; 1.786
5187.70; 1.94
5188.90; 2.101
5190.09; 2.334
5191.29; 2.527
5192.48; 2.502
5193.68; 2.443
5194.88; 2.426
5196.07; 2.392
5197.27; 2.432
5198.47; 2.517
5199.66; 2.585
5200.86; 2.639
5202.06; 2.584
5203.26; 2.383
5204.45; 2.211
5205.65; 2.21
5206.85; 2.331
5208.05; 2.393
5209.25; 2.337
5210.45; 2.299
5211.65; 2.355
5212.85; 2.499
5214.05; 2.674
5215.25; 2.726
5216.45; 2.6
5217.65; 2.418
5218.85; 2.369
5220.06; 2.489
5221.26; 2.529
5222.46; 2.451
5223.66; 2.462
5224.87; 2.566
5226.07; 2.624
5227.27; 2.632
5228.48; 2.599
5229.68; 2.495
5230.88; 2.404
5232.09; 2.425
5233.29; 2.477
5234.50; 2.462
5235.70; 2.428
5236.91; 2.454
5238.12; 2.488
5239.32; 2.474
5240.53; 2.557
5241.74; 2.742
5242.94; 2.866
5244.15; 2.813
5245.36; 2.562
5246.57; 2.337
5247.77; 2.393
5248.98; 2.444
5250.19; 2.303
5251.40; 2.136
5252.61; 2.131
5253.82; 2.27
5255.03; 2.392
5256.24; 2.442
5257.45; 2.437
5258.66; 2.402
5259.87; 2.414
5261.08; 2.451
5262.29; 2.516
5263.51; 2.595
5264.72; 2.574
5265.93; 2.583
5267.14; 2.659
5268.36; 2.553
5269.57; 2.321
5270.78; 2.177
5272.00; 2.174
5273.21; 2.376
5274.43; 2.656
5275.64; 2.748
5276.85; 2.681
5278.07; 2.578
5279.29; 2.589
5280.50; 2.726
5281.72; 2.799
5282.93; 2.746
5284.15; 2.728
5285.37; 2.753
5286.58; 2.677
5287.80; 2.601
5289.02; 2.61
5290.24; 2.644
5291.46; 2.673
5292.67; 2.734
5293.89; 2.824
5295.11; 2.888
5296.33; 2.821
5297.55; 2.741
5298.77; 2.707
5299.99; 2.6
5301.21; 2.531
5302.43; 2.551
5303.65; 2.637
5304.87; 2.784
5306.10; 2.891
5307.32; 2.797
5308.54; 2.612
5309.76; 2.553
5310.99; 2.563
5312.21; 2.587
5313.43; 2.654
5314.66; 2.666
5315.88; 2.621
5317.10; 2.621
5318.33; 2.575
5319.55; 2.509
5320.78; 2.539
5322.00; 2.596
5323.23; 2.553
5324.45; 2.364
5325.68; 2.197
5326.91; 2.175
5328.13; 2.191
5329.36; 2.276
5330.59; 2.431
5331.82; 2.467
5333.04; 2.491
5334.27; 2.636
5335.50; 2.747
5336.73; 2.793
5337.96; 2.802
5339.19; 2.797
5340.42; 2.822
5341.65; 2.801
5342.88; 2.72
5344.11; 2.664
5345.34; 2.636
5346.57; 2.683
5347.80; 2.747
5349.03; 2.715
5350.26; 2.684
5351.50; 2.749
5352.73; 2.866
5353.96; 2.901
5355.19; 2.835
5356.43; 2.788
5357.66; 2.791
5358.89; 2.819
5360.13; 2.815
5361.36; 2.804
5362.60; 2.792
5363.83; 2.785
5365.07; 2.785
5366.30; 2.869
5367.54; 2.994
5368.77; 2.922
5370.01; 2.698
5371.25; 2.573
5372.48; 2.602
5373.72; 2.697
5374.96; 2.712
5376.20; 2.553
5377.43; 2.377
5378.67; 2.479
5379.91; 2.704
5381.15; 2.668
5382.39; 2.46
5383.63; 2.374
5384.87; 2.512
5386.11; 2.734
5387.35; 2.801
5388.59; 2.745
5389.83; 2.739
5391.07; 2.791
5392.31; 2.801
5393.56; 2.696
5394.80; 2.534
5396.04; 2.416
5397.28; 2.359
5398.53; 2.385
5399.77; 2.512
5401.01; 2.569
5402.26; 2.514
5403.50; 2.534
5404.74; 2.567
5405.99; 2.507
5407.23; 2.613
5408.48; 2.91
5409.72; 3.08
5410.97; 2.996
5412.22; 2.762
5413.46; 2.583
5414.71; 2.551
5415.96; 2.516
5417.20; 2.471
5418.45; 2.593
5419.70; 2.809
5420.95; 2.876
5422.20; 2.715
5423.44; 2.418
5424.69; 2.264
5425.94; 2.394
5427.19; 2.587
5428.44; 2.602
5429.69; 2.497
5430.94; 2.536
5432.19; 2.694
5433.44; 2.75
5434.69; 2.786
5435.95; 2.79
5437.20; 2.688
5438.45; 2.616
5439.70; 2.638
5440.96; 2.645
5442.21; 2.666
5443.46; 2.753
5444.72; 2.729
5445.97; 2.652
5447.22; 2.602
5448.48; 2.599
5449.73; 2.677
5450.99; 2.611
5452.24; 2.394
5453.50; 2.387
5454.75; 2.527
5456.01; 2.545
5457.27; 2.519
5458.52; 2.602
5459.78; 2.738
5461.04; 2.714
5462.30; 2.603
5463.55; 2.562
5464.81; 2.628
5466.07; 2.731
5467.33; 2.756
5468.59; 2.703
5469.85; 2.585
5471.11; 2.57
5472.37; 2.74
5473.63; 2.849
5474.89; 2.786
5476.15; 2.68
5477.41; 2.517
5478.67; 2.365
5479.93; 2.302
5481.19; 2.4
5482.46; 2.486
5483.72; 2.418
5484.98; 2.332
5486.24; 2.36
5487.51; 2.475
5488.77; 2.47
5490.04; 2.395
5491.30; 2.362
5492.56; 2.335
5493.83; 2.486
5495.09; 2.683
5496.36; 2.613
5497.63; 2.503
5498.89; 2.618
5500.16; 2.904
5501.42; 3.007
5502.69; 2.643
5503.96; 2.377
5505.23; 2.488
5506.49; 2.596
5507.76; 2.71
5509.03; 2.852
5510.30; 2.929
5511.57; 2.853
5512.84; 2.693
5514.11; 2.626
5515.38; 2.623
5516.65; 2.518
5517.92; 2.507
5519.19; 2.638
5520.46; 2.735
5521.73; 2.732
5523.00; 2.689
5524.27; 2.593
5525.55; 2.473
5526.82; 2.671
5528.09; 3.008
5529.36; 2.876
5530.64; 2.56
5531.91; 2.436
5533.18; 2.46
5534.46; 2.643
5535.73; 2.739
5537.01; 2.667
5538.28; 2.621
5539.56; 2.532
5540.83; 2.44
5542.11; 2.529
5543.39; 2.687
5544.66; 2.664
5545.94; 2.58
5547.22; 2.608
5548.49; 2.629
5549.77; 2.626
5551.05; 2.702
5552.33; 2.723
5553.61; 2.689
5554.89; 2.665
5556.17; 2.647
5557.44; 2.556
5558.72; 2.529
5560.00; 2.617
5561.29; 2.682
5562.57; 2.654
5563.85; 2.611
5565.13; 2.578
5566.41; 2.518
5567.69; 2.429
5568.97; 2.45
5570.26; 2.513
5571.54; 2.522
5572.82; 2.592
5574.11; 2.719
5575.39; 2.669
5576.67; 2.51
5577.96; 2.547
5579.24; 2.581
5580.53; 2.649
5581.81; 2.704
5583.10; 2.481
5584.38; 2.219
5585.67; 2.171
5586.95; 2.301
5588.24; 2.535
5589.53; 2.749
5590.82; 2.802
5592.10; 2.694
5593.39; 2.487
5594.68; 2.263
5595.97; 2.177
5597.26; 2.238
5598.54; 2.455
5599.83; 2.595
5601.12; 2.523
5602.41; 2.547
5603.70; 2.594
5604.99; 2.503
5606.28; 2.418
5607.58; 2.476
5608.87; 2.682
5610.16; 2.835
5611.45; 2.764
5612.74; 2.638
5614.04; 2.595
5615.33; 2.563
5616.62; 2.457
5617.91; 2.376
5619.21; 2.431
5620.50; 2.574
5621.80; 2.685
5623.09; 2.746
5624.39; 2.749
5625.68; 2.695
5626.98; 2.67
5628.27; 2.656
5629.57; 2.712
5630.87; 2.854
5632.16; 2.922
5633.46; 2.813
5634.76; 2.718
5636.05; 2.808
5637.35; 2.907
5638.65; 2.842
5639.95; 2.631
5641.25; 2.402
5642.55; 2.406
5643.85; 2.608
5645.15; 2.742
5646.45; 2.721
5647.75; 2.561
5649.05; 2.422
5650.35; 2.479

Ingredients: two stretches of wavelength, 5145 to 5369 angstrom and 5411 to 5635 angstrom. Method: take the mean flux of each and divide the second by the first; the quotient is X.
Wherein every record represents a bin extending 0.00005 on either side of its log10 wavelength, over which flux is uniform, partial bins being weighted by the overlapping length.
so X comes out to 1.05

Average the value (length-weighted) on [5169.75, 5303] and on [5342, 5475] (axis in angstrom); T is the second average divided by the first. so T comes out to 1.09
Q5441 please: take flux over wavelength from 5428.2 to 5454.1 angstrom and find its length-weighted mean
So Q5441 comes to 2.63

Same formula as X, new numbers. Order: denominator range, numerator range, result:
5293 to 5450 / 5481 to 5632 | 0.98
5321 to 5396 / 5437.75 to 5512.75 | 0.98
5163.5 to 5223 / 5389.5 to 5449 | 1.17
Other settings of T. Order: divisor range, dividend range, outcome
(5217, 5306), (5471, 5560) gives 1.02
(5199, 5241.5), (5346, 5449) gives 1.08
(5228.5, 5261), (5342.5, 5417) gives 1.09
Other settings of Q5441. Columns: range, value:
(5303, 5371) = 2.67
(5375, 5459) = 2.61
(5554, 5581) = 2.58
